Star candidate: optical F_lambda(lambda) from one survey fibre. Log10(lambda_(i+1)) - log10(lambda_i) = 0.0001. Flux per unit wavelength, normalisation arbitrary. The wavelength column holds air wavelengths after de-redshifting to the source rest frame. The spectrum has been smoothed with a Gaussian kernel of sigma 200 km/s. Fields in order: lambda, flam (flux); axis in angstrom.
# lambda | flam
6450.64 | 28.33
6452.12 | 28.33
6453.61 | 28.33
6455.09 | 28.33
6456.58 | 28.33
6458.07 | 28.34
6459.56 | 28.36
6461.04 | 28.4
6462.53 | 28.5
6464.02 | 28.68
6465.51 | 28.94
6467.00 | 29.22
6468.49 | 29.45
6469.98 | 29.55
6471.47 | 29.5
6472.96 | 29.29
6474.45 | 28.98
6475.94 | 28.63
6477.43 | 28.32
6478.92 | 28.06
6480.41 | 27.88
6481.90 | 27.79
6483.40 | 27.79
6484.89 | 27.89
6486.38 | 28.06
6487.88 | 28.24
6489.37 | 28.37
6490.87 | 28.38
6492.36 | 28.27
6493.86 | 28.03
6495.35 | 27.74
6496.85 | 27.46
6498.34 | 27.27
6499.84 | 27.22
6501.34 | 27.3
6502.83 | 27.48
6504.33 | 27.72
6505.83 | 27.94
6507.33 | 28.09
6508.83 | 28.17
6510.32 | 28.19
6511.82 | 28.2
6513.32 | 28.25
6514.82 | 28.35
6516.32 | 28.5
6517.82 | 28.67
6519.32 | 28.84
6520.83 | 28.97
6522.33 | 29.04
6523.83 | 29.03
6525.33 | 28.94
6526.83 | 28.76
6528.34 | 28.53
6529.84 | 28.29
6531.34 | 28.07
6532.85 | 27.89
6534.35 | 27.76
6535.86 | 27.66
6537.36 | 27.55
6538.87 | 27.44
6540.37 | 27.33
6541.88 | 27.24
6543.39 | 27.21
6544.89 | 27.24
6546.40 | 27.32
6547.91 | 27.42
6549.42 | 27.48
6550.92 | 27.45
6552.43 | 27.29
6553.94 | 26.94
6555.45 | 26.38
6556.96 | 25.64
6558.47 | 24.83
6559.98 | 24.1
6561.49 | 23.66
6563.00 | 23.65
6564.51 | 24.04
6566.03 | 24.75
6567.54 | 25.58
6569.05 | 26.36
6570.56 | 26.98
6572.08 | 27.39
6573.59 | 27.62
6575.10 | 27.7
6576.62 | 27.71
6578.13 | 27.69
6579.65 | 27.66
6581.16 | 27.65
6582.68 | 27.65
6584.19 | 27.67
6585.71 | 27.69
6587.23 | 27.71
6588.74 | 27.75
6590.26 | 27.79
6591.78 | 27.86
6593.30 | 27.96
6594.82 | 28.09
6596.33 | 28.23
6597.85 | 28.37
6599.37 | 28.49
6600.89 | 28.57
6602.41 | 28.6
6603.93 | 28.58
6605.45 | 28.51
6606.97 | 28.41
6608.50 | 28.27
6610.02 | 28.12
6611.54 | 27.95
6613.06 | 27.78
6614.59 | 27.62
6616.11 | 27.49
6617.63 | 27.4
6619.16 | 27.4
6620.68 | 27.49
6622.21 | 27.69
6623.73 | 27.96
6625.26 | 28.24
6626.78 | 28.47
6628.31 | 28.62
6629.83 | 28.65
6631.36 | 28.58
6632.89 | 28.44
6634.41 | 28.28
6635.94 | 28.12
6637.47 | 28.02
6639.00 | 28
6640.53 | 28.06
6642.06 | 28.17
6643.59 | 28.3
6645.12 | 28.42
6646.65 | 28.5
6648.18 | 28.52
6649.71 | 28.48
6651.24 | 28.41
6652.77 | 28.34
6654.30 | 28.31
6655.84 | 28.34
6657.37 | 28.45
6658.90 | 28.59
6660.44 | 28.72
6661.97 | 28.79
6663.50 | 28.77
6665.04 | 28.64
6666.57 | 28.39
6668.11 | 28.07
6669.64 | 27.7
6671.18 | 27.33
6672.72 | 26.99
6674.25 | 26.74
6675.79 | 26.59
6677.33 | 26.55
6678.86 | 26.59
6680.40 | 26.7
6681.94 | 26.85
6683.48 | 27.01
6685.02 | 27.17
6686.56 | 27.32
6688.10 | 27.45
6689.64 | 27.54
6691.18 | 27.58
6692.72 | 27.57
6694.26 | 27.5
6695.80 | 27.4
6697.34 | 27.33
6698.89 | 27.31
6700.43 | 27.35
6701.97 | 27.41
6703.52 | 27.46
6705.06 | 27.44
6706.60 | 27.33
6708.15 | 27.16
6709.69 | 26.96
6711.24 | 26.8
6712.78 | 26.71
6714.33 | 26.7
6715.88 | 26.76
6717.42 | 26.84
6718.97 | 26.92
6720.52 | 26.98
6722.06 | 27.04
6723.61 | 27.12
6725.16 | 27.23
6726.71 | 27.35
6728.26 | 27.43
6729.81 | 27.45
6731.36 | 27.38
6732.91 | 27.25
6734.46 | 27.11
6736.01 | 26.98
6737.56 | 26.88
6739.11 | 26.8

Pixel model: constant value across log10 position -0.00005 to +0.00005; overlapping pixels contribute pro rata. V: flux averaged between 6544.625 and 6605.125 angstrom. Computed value 27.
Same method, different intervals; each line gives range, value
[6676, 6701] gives 27.2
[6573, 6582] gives 27.7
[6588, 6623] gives 28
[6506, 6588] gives 27.3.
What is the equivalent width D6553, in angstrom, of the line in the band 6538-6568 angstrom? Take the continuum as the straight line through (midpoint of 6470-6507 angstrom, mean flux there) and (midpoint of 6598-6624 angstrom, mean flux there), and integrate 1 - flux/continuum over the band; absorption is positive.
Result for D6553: 2.0 angstrom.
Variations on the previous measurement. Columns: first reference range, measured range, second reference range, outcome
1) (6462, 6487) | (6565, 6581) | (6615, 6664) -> 0.8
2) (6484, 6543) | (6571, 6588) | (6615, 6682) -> 0.2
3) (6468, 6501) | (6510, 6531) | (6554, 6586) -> -0.9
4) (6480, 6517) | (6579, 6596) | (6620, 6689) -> 0.1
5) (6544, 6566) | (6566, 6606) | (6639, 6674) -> -1.6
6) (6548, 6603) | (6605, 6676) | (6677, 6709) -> -2.6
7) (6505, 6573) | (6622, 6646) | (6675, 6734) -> -0.9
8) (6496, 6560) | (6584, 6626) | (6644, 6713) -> -0.5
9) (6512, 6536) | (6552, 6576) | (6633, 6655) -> 2.2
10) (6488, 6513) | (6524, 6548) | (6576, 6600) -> 0.0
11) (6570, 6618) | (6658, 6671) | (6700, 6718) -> -0.5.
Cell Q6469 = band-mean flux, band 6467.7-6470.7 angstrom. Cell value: 29.5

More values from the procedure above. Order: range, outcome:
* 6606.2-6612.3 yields 28.2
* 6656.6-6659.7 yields 28.5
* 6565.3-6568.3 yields 25.2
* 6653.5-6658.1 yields 28.3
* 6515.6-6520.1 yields 28.6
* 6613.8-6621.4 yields 27.5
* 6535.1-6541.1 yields 27.5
